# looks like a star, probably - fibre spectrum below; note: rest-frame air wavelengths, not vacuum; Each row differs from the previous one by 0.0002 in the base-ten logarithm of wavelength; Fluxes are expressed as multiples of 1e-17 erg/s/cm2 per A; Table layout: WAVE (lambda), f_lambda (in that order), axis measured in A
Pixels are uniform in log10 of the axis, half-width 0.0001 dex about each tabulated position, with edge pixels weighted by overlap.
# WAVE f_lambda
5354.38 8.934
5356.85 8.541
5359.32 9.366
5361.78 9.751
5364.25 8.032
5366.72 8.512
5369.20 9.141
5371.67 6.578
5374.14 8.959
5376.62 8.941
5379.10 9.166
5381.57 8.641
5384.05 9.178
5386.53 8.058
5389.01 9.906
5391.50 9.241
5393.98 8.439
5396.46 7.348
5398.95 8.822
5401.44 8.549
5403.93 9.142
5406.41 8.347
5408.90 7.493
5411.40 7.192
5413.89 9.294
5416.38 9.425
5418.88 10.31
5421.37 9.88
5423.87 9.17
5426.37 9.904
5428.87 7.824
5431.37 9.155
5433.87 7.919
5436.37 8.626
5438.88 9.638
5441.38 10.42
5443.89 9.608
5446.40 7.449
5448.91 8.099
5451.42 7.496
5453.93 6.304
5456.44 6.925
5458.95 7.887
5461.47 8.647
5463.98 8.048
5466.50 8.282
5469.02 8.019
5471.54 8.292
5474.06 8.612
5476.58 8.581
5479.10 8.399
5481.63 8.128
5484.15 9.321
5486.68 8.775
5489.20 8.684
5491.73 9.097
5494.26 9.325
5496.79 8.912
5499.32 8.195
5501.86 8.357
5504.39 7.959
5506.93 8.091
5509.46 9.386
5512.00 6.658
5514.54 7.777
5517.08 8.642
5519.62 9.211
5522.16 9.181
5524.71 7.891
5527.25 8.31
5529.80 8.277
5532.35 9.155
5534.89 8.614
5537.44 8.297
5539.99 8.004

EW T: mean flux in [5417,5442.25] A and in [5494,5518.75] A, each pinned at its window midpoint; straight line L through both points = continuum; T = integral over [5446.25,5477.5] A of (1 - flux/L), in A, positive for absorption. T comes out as 3.4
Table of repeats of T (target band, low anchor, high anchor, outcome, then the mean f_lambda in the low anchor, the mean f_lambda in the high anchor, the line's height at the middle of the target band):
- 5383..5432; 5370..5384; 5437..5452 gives -0.9 A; 8.54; 8.83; 8.67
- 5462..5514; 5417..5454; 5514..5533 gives 1.4 A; 8.87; 8.56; 8.69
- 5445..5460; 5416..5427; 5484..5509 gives 3.1 A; 9.75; 8.67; 9.3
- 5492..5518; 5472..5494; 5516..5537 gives 1.0 A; 8.72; 8.65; 8.68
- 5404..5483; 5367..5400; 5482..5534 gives 0.9 A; 8.64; 8.55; 8.6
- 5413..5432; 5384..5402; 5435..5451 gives -1.3 A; 8.66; 8.89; 8.79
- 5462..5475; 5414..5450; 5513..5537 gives 0.9 A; 9.11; 8.53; 8.88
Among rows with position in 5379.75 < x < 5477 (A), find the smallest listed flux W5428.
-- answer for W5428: 6.304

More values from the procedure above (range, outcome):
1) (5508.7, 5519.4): 6.658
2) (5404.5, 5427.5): 7.192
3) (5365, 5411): 6.578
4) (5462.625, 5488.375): 8.019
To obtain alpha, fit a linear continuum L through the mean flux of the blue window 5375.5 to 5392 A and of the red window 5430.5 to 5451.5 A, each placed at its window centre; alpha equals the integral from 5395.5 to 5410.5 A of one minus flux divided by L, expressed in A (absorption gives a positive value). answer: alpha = 1.09 A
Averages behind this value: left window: 9.01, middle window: 8.27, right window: 8.77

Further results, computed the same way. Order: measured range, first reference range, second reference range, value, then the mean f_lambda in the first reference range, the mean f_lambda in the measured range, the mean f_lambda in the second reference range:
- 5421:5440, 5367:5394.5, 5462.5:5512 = -0.74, 8.75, 8.97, 8.5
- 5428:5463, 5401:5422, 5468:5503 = 1.81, 8.83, 8.29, 8.63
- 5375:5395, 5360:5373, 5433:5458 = -1.30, 8.45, 8.95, 8.25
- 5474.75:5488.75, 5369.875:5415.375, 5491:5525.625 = -0.26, 8.53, 8.65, 8.47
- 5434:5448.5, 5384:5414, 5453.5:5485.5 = -1.23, 8.48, 8.99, 8.16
